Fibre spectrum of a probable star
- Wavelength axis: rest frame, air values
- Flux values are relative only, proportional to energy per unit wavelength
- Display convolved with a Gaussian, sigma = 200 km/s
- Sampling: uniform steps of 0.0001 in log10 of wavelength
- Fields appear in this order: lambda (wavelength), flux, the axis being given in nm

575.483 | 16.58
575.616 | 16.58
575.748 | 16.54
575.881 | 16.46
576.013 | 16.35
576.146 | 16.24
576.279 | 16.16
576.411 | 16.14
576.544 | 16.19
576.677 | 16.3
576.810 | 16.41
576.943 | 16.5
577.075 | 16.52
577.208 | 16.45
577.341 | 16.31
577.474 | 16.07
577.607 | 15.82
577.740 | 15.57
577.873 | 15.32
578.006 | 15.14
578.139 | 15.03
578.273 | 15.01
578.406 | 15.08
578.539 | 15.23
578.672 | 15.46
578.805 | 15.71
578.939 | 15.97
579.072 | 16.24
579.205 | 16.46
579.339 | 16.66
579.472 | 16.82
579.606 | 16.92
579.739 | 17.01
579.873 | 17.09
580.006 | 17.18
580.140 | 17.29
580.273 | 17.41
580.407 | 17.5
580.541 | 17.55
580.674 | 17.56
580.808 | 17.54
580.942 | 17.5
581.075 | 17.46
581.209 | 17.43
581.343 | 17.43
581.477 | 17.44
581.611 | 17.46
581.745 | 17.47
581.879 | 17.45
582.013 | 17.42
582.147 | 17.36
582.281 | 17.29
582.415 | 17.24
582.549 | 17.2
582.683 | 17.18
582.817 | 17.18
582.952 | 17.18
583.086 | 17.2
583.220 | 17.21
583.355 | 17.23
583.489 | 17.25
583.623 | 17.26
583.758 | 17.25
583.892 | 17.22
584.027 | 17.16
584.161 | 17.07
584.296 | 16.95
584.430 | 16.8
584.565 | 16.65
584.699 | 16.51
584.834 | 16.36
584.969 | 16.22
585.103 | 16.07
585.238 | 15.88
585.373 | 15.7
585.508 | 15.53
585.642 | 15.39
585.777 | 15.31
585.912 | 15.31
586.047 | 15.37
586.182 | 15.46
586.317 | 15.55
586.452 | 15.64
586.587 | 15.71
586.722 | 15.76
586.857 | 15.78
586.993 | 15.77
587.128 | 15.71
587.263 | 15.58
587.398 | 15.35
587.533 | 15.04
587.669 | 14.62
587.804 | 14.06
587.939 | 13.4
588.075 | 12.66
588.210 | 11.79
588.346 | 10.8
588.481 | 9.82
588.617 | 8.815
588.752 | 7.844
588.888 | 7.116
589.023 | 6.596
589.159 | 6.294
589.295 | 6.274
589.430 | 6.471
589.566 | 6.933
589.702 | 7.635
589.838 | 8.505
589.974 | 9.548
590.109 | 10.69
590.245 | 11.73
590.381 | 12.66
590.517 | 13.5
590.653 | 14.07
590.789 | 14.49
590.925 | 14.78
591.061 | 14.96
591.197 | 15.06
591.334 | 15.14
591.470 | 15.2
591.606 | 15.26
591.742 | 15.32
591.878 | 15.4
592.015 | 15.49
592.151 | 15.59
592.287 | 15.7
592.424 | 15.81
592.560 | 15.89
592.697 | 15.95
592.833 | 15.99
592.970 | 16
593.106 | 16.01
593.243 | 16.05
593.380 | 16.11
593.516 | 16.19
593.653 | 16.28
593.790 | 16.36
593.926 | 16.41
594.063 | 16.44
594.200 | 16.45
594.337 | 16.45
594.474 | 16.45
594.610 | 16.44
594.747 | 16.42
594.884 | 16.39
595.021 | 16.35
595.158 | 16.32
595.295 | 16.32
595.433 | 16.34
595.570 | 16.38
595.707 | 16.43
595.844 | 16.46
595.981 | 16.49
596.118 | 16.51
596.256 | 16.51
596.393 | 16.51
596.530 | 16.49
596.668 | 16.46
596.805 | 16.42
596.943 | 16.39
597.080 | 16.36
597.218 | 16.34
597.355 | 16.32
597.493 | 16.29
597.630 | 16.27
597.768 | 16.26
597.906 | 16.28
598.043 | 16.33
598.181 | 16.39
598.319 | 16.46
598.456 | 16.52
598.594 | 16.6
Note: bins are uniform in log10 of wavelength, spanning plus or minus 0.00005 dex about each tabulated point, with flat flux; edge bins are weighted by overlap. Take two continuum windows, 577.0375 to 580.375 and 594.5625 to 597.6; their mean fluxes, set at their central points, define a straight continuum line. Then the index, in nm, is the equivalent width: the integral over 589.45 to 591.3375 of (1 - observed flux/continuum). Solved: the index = 0.51 nm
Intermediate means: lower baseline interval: 16.2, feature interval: 11.9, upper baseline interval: 16.4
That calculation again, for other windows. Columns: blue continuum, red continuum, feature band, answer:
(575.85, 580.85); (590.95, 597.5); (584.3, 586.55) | 0.05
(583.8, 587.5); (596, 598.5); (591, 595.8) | 0.08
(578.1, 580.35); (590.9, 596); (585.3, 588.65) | 0.35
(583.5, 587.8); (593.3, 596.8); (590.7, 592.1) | 0.10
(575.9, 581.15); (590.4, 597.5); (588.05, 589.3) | 0.57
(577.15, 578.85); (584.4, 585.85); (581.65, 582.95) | -0.12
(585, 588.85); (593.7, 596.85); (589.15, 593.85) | 0.57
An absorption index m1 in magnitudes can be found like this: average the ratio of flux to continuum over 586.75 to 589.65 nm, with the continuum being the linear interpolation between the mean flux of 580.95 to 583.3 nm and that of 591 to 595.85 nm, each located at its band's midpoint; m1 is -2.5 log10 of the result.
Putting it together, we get 0.420 mag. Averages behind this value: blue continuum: 17.3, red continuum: 16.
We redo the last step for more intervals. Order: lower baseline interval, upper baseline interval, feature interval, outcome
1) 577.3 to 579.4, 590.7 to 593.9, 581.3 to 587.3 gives -0.061 mag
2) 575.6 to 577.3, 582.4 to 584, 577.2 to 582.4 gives 0.009 mag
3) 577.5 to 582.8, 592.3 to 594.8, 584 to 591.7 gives 0.219 mag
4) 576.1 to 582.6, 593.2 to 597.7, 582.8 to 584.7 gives -0.035 mag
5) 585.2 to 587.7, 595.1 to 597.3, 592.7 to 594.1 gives -0.001 mag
